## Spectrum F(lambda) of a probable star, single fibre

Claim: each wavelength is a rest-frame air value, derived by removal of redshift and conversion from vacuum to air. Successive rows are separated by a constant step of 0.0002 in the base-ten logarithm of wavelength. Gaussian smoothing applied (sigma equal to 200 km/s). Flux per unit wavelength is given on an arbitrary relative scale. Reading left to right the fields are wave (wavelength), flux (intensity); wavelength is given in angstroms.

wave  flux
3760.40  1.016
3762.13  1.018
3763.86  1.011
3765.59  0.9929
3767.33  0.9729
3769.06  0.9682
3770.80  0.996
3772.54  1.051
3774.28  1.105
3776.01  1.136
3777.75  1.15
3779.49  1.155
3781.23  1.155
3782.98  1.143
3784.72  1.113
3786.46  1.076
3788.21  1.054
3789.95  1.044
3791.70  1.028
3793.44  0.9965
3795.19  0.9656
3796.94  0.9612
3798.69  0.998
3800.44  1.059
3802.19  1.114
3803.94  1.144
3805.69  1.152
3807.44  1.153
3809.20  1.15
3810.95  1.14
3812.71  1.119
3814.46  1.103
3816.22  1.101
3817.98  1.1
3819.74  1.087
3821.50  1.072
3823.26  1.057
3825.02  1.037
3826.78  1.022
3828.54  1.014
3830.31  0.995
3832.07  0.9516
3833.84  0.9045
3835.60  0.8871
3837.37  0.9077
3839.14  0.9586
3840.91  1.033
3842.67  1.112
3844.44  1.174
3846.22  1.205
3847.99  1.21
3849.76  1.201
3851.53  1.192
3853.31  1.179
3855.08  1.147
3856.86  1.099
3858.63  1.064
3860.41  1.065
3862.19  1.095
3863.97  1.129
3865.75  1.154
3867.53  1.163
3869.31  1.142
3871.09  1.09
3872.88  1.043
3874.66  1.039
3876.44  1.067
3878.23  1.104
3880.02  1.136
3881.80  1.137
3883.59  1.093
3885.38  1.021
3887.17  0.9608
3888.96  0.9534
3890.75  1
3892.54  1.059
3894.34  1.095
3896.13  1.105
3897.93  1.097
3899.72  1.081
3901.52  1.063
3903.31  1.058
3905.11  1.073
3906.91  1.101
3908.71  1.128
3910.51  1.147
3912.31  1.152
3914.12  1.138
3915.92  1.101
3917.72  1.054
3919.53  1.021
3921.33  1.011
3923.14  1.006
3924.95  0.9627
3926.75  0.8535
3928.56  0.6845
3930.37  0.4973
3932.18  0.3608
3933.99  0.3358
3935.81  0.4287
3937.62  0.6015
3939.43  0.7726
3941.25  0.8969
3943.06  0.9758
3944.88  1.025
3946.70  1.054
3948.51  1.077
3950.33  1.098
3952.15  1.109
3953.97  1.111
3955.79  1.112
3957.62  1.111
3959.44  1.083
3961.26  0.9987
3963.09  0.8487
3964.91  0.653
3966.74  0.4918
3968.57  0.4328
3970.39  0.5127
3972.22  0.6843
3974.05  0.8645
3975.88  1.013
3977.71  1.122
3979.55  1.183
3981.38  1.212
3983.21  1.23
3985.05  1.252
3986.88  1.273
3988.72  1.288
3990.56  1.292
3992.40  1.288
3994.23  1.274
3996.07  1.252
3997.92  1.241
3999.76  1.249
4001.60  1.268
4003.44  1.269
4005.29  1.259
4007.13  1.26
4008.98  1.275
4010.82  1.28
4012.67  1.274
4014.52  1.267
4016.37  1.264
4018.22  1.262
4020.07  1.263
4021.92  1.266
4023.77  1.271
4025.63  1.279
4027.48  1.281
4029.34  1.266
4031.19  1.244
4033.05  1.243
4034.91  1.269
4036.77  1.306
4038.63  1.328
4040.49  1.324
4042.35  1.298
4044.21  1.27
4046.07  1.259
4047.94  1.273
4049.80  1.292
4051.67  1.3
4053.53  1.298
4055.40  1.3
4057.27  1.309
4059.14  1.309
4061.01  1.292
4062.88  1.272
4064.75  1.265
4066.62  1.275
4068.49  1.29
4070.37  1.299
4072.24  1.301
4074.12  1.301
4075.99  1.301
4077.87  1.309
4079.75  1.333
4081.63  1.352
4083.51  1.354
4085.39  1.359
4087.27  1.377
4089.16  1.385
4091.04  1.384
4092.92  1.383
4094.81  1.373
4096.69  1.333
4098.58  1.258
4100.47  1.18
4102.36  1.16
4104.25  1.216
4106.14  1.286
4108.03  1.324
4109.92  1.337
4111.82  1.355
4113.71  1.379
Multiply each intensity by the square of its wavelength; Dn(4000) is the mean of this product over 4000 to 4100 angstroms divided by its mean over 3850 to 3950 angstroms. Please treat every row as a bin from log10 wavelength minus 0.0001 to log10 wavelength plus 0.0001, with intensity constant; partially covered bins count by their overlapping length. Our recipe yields 1.4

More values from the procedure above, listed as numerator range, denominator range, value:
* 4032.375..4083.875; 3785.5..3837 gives 1.40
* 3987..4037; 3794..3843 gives 1.34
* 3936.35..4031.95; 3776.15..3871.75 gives 1.10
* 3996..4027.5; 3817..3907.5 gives 1.27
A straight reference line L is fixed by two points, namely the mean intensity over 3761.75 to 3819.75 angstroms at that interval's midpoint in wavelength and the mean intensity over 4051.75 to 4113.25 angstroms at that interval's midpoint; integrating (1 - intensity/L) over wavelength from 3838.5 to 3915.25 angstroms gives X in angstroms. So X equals 2.9 angstroms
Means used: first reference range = 1.07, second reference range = 1.31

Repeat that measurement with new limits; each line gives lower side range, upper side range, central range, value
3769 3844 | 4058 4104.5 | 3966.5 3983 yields 4.71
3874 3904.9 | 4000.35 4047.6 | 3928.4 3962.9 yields 8.70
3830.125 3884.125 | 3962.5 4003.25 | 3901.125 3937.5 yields 5.78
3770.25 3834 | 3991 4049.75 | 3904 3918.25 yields 0.73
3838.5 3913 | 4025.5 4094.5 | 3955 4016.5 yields 6.38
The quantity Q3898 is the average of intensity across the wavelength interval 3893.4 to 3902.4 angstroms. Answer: 1.09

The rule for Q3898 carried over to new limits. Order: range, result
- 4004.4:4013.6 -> 1.27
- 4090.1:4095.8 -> 1.38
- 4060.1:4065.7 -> 1.28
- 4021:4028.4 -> 1.27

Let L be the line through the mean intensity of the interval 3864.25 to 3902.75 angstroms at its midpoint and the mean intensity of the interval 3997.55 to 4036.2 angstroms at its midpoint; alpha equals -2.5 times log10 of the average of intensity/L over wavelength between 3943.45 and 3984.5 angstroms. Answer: 0.23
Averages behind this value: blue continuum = 1.08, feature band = 0.958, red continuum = 1.27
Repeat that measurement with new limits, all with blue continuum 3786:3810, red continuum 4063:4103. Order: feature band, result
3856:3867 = 0.016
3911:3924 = 0.094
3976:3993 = 0.001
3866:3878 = 0.032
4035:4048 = -0.014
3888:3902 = 0.091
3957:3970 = 0.468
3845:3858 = -0.060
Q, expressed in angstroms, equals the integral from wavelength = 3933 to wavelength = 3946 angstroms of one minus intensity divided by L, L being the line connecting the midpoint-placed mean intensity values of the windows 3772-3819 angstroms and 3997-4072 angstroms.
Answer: 5.2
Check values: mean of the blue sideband 1.09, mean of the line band 0.722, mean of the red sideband 1.28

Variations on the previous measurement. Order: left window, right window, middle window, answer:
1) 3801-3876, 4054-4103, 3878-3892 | 1.0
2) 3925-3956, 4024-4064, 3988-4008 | -3.5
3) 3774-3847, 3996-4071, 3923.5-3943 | 8.5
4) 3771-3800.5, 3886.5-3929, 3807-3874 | -1.8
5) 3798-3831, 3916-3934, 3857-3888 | -4.8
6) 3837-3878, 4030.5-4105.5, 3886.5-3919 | 2.1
